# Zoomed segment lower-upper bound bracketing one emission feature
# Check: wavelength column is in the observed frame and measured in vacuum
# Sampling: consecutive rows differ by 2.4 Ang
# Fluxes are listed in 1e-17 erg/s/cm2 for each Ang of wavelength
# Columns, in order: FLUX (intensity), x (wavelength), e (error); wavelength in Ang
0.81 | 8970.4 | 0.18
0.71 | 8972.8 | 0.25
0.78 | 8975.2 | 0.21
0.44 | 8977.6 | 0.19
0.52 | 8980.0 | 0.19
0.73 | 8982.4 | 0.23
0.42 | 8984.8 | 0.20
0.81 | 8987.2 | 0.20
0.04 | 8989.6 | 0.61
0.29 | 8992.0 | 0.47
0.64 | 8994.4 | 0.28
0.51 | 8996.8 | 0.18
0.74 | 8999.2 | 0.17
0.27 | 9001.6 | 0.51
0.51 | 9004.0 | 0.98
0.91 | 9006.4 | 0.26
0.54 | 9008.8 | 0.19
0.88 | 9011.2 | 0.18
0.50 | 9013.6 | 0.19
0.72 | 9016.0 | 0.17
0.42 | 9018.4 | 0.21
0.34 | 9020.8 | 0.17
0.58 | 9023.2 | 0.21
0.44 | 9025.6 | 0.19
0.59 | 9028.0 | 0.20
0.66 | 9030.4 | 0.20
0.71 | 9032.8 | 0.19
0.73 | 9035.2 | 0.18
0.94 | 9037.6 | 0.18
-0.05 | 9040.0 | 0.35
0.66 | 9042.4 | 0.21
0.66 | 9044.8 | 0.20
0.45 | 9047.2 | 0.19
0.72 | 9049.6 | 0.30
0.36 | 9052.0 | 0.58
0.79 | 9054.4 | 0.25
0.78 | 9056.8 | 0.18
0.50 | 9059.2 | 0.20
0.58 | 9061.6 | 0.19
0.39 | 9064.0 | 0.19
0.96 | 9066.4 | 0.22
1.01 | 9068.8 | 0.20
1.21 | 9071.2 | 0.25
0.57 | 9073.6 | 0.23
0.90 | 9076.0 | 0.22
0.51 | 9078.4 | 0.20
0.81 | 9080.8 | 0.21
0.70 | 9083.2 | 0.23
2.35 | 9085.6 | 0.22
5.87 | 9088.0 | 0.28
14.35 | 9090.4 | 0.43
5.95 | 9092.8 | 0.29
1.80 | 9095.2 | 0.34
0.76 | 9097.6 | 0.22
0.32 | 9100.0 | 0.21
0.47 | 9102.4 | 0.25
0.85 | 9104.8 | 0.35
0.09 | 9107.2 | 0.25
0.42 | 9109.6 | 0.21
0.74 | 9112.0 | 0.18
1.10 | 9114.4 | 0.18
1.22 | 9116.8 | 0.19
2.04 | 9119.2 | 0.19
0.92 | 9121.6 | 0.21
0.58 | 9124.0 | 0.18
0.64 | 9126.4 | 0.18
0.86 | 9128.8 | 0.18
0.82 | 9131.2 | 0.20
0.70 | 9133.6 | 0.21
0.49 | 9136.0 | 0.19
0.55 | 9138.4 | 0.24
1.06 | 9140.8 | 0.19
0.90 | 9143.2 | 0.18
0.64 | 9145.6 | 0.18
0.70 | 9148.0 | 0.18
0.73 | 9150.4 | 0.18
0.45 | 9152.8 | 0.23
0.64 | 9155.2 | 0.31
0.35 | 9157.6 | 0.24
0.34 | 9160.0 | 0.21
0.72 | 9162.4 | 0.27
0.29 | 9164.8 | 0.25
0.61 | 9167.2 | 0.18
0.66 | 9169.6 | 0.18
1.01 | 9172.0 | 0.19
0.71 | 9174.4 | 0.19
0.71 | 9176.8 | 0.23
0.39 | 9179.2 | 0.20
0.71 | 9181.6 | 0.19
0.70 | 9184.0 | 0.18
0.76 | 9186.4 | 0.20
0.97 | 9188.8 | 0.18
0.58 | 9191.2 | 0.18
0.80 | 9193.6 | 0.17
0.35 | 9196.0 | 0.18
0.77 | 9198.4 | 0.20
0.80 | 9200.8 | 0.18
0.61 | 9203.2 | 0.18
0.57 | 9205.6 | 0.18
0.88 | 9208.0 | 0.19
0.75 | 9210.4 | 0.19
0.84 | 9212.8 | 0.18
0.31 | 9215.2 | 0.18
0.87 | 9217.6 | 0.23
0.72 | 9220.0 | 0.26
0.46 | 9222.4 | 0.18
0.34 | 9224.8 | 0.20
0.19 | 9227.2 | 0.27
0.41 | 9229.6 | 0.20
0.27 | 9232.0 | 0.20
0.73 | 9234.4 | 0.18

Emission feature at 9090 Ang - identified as H-alpha 6563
